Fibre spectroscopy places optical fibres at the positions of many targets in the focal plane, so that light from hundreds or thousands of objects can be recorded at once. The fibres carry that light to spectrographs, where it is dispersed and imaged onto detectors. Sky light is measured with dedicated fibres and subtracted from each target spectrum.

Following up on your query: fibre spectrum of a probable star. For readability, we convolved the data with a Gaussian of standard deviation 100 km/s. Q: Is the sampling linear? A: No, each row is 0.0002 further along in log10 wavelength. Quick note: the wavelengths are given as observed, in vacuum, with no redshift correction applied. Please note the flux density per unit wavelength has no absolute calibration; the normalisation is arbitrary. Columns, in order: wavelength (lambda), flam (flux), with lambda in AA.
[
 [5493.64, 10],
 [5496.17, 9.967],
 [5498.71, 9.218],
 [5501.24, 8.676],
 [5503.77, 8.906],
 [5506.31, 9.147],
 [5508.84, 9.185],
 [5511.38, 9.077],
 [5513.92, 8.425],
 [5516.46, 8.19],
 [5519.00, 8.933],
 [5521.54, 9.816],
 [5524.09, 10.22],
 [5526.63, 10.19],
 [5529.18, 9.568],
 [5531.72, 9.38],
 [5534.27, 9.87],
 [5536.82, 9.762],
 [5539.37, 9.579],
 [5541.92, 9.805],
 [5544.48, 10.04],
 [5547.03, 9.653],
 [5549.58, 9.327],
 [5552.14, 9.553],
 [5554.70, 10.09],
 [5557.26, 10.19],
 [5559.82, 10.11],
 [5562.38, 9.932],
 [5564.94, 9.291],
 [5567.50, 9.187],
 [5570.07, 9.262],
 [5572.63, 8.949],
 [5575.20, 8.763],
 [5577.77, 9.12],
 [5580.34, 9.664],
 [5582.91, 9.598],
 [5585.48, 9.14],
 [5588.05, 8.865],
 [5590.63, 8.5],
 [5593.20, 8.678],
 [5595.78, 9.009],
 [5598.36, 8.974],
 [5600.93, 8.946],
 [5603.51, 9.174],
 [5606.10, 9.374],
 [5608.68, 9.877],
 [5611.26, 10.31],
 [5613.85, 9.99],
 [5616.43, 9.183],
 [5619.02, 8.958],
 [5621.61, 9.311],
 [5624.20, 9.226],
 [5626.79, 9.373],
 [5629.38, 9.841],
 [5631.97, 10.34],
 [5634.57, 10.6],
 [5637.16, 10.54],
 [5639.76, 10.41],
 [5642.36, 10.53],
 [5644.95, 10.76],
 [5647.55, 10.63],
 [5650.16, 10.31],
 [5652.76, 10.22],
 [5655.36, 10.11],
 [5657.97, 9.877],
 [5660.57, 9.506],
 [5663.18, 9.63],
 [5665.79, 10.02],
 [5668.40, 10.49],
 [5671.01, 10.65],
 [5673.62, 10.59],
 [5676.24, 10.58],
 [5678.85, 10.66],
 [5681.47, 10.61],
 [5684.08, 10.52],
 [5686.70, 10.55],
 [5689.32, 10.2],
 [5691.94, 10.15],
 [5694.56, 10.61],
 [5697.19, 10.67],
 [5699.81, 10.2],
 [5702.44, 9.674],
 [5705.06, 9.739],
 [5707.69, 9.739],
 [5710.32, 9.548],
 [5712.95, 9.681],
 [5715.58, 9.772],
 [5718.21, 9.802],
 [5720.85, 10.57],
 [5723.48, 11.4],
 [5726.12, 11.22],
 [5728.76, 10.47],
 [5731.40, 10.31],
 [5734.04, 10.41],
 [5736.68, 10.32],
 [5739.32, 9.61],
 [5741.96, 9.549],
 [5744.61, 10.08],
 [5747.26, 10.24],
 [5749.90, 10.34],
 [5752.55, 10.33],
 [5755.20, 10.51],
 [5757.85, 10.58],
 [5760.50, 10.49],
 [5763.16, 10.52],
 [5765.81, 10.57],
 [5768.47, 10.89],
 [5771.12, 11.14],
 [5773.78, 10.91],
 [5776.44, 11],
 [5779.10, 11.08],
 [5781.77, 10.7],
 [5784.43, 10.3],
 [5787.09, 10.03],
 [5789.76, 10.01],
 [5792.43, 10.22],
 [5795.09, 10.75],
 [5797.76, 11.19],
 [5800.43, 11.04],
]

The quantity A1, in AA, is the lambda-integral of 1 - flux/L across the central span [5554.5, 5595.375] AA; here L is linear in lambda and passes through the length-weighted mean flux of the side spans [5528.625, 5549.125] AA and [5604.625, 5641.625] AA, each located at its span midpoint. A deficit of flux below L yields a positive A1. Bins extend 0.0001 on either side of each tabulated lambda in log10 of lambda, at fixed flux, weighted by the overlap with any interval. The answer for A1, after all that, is 1.9 AA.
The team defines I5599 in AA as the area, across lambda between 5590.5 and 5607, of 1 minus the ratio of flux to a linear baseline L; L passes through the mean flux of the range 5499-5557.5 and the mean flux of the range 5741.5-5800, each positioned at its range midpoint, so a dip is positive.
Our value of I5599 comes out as 1.34 AA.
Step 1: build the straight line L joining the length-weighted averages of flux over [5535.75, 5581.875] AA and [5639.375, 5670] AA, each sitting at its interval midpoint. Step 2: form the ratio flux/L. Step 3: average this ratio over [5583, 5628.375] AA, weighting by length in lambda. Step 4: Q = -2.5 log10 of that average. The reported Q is 0.07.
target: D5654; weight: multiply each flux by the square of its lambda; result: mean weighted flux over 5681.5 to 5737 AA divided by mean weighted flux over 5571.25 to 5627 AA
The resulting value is 1.16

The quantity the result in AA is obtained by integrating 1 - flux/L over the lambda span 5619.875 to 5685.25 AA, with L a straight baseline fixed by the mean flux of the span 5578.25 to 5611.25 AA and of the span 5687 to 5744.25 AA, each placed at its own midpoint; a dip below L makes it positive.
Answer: -3.6 AA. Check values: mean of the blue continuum 9.2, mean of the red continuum 10.2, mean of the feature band 10.2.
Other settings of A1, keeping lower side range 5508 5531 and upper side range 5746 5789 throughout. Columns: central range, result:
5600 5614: 0.2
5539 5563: -1.0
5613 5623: 0.5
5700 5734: 0.5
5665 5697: -1.1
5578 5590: 0.5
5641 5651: -0.6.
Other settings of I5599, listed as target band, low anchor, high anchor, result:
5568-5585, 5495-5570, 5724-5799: 0.8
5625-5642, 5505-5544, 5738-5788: -0.5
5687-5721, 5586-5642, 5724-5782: 0.5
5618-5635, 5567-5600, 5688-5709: -0.3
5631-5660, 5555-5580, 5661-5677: -0.8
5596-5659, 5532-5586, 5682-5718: -0.2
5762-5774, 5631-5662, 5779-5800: -0.4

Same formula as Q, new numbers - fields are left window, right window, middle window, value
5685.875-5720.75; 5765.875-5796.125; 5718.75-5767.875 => -0.01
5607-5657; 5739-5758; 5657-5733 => -0.02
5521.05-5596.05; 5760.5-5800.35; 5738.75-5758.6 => 0.04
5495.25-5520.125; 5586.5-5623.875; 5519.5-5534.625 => -0.09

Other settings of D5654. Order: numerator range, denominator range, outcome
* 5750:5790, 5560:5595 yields 1.24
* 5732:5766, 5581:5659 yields 1.11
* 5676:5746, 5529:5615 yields 1.14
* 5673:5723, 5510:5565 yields 1.13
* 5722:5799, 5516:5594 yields 1.19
